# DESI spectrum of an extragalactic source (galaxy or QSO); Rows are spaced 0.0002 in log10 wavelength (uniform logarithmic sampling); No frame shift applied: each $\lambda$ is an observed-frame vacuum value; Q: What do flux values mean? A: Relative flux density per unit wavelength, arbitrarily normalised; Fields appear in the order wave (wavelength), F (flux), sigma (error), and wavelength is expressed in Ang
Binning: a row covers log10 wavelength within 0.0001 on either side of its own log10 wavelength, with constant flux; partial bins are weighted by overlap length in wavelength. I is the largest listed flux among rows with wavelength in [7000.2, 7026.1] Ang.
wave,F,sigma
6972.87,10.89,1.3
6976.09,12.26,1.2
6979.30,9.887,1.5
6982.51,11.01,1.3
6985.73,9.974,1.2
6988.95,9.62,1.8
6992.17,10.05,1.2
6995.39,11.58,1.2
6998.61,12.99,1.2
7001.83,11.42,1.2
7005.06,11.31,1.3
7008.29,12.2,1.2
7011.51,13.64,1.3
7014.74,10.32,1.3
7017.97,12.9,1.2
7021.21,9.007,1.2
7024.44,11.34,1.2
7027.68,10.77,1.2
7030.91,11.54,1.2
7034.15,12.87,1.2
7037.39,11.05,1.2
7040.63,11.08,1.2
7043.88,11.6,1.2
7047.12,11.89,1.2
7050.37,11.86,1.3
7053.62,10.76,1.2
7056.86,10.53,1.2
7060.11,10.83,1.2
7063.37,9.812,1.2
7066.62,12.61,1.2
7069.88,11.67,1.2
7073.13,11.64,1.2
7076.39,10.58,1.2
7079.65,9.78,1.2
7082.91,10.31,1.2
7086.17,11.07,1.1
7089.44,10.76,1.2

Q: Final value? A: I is 13.64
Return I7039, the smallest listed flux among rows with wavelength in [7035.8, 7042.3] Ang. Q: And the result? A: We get 11.05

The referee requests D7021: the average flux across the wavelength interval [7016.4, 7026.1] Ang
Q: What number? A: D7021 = 11.1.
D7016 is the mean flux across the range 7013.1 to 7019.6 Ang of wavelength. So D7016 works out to 11.6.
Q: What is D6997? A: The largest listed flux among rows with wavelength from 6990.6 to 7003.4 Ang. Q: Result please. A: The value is 12.99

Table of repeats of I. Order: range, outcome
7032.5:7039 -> 12.87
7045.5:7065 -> 11.89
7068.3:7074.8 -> 11.67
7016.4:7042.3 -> 12.9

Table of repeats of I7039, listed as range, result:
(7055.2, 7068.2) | 9.812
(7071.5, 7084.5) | 9.78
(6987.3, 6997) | 9.62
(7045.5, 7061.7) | 10.53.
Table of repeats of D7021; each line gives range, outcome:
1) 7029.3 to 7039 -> 11.8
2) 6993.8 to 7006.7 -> 11.8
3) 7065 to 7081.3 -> 11.3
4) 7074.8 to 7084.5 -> 10.2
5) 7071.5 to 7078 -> 11.1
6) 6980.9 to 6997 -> 10.4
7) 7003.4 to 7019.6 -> 12.1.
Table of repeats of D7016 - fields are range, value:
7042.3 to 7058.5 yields 11.3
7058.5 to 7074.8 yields 11.3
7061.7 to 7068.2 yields 11.2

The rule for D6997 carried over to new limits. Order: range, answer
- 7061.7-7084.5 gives 12.61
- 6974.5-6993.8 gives 12.26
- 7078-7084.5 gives 10.31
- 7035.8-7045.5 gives 11.6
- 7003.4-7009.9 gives 12.2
